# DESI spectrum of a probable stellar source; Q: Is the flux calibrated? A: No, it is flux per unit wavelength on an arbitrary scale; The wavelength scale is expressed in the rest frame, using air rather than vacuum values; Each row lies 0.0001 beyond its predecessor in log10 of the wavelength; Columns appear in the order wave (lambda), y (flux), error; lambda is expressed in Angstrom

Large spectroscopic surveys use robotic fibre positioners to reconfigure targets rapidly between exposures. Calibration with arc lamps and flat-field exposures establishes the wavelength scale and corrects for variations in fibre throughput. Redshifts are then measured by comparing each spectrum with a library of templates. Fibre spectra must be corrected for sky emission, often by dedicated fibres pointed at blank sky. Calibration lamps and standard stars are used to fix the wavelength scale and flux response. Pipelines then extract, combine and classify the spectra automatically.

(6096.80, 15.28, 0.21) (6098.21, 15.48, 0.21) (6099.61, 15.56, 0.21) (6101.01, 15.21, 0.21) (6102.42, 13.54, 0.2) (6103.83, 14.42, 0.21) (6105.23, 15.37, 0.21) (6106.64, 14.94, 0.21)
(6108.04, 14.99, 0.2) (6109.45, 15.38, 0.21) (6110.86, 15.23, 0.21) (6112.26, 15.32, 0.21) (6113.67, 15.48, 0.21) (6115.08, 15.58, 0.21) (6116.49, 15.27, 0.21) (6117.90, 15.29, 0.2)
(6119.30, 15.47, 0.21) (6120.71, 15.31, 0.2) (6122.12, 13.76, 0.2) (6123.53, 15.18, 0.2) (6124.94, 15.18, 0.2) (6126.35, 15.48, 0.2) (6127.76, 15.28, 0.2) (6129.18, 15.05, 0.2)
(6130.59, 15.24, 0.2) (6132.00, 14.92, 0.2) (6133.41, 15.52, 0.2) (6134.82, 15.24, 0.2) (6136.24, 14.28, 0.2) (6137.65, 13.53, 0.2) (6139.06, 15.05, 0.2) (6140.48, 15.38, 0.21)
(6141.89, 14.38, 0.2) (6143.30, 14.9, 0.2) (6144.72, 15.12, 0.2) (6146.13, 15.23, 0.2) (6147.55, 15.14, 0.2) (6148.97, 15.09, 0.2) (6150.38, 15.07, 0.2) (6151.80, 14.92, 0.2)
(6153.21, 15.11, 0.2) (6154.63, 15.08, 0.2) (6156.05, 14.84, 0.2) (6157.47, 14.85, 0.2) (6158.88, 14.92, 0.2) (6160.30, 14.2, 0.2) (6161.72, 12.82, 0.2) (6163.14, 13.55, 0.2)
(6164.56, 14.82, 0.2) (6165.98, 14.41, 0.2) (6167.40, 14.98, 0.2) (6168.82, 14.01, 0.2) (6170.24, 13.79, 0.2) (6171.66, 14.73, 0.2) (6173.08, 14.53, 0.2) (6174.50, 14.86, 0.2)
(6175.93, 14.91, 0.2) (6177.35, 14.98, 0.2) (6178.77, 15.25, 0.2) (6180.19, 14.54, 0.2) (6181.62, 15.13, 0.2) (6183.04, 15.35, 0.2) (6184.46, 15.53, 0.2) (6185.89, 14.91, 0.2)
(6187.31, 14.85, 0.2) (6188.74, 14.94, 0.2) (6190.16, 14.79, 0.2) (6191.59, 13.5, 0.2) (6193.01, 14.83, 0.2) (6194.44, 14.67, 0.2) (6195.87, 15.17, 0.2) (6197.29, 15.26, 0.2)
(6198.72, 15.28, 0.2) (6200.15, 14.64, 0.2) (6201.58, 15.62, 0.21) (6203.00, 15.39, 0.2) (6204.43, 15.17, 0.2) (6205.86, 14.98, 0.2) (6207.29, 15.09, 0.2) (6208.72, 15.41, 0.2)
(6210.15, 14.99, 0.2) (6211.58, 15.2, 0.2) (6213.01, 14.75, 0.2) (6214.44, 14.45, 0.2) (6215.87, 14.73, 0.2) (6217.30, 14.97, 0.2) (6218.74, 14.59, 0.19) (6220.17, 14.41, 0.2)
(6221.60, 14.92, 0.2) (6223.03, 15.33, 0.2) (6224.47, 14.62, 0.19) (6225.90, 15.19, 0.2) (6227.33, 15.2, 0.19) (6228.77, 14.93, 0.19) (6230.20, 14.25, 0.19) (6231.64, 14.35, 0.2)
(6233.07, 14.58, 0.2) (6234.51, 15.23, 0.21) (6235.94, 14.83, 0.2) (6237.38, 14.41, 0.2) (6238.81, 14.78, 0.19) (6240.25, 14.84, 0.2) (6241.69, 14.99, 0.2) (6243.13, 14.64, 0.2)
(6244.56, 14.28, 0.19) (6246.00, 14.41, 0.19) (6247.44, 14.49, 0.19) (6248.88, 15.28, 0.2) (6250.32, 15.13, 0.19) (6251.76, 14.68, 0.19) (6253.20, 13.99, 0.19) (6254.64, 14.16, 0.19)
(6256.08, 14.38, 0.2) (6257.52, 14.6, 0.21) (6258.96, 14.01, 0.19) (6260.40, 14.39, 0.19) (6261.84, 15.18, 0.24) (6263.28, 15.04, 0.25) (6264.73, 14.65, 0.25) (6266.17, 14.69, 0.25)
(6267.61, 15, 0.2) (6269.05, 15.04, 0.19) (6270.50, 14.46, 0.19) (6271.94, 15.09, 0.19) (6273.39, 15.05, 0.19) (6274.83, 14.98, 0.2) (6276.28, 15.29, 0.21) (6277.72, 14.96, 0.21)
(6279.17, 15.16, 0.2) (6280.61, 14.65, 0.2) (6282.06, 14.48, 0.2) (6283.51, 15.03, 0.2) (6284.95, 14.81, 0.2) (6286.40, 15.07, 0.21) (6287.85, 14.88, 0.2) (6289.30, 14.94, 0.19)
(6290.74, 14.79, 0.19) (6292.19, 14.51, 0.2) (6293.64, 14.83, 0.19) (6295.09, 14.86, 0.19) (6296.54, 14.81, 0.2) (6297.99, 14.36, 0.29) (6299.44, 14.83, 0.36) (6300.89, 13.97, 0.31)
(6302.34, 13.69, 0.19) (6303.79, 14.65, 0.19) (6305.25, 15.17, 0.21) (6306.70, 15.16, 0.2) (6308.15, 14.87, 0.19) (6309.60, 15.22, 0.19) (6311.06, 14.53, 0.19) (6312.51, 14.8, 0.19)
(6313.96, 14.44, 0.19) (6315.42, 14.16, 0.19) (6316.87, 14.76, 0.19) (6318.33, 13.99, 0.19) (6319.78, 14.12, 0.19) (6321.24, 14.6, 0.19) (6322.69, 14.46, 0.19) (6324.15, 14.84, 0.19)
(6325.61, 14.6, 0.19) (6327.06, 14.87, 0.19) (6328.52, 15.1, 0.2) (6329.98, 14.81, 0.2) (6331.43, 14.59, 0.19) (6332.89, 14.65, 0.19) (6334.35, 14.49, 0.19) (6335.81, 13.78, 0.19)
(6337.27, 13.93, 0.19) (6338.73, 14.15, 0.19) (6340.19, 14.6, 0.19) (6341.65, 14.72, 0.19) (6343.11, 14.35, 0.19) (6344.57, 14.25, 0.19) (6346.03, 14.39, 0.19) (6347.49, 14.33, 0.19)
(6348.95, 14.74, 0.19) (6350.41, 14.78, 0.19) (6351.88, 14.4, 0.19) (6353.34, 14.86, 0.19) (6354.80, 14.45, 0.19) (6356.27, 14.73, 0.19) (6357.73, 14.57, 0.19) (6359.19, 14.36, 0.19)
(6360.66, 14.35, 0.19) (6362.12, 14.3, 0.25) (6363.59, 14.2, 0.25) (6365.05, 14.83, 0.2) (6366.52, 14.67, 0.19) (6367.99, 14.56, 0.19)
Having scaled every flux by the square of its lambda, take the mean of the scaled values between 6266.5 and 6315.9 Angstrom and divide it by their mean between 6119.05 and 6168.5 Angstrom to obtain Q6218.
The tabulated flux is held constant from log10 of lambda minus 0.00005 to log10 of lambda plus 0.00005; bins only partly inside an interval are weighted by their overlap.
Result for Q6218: 1.05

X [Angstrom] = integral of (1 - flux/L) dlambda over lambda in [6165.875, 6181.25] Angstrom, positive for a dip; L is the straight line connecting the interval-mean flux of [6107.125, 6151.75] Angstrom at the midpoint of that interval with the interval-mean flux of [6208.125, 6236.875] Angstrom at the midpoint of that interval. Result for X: 0.3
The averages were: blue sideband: 15.1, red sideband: 14.8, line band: 14.7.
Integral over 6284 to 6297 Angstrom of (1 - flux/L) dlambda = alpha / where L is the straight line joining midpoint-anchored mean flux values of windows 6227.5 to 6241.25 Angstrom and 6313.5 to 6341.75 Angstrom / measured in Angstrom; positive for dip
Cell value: -0.24 Angstrom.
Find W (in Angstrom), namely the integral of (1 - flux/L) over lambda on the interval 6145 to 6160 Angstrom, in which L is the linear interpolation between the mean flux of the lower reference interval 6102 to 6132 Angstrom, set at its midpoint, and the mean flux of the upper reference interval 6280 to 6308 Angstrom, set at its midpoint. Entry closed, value 0.01 Angstrom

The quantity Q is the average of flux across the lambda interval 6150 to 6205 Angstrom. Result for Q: 14.8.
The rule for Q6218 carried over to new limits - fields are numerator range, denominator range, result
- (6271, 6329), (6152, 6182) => 1.05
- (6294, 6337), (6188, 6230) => 1.01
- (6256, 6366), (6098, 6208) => 1.03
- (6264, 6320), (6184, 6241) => 1.02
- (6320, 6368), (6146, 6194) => 1.04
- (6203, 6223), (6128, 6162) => 1.03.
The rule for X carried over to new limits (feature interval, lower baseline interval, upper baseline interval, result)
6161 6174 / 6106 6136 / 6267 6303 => 0.8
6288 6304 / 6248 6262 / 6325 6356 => 0.0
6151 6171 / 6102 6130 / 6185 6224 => 0.7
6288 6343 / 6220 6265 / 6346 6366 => 0.0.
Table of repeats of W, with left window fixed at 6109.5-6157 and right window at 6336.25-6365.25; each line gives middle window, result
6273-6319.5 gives -0.4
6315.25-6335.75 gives -0.1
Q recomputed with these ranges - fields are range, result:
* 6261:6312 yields 14.8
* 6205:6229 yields 14.9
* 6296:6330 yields 14.6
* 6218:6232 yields 14.8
